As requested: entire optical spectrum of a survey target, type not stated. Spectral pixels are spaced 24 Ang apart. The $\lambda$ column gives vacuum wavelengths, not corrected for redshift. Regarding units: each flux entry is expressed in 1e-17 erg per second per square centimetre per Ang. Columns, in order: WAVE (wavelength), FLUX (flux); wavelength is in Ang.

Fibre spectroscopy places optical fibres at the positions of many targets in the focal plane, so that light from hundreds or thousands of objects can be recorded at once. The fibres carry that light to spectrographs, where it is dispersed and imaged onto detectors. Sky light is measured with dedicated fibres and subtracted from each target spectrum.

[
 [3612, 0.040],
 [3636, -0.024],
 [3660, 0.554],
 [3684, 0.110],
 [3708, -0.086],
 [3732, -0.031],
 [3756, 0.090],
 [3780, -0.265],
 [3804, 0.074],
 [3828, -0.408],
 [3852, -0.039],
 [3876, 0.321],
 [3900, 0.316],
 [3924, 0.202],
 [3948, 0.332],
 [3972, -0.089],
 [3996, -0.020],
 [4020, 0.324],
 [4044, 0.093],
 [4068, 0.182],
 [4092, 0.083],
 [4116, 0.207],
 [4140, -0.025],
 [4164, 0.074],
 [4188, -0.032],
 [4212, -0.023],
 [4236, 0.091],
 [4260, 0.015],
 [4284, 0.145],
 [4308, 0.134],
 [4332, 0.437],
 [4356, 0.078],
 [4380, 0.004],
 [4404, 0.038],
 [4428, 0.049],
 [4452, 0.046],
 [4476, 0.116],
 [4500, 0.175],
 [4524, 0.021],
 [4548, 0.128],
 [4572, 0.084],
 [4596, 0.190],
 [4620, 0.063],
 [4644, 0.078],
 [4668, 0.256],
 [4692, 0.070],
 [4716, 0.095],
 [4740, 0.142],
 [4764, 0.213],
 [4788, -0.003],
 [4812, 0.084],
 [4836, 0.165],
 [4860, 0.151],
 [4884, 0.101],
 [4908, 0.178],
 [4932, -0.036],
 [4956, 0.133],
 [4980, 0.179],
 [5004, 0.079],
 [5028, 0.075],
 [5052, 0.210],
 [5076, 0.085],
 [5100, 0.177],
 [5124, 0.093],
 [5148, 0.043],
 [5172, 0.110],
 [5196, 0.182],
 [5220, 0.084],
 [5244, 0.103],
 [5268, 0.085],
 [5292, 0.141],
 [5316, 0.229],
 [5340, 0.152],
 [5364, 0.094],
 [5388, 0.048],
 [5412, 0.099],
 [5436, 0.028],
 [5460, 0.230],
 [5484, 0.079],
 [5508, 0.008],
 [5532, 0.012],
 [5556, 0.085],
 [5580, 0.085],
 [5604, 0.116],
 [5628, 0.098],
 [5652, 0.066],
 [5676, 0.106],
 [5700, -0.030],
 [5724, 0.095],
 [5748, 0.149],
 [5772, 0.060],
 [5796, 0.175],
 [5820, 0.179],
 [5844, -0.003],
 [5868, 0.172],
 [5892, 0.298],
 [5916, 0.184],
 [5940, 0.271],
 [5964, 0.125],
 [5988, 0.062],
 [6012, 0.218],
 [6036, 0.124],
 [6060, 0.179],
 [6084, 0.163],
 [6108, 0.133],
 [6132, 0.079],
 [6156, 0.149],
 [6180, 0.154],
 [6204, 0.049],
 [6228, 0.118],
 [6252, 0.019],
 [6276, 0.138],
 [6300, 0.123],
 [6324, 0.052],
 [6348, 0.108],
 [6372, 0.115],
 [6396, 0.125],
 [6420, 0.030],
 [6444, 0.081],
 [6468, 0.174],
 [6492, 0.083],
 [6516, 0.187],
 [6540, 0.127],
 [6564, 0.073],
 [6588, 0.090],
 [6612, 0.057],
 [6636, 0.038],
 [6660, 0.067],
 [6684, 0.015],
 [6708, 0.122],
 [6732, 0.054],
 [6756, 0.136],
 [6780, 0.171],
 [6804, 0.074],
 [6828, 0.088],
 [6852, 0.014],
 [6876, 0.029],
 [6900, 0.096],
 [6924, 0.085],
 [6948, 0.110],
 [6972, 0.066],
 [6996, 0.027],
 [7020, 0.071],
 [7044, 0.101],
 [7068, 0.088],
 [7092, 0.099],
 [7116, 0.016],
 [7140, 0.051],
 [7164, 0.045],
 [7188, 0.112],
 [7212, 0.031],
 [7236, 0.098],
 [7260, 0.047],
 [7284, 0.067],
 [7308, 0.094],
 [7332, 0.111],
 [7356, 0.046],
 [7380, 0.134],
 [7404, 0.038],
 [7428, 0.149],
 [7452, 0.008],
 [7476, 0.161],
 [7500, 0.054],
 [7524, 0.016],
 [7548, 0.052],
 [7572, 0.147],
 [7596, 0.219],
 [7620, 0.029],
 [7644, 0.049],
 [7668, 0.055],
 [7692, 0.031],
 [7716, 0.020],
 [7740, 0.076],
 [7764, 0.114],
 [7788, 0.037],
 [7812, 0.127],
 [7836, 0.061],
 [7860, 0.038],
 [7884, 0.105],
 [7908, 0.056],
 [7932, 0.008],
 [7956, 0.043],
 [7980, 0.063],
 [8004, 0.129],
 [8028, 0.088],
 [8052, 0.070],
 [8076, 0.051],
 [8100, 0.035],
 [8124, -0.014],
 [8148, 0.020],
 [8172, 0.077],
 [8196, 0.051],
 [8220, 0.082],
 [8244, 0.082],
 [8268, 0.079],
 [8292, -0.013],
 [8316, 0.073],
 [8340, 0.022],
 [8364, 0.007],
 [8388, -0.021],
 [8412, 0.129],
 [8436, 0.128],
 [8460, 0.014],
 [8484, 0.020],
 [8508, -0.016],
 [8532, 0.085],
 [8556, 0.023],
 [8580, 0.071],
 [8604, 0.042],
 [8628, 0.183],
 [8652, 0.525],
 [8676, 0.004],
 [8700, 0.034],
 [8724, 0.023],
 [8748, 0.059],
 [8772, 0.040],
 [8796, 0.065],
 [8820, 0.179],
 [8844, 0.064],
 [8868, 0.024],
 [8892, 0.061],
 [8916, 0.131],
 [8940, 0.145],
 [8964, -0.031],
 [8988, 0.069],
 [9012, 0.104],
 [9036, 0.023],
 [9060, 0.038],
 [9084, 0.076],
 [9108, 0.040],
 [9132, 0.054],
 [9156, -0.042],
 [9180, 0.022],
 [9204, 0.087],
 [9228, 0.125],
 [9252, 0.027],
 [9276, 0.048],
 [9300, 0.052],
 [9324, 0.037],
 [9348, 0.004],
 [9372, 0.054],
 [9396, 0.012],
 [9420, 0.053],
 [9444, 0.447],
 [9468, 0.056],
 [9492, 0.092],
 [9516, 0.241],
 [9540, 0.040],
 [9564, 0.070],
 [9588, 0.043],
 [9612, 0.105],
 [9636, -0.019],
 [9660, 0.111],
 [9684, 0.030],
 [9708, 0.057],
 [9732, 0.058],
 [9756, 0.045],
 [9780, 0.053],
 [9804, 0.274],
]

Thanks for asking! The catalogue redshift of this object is 1.32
